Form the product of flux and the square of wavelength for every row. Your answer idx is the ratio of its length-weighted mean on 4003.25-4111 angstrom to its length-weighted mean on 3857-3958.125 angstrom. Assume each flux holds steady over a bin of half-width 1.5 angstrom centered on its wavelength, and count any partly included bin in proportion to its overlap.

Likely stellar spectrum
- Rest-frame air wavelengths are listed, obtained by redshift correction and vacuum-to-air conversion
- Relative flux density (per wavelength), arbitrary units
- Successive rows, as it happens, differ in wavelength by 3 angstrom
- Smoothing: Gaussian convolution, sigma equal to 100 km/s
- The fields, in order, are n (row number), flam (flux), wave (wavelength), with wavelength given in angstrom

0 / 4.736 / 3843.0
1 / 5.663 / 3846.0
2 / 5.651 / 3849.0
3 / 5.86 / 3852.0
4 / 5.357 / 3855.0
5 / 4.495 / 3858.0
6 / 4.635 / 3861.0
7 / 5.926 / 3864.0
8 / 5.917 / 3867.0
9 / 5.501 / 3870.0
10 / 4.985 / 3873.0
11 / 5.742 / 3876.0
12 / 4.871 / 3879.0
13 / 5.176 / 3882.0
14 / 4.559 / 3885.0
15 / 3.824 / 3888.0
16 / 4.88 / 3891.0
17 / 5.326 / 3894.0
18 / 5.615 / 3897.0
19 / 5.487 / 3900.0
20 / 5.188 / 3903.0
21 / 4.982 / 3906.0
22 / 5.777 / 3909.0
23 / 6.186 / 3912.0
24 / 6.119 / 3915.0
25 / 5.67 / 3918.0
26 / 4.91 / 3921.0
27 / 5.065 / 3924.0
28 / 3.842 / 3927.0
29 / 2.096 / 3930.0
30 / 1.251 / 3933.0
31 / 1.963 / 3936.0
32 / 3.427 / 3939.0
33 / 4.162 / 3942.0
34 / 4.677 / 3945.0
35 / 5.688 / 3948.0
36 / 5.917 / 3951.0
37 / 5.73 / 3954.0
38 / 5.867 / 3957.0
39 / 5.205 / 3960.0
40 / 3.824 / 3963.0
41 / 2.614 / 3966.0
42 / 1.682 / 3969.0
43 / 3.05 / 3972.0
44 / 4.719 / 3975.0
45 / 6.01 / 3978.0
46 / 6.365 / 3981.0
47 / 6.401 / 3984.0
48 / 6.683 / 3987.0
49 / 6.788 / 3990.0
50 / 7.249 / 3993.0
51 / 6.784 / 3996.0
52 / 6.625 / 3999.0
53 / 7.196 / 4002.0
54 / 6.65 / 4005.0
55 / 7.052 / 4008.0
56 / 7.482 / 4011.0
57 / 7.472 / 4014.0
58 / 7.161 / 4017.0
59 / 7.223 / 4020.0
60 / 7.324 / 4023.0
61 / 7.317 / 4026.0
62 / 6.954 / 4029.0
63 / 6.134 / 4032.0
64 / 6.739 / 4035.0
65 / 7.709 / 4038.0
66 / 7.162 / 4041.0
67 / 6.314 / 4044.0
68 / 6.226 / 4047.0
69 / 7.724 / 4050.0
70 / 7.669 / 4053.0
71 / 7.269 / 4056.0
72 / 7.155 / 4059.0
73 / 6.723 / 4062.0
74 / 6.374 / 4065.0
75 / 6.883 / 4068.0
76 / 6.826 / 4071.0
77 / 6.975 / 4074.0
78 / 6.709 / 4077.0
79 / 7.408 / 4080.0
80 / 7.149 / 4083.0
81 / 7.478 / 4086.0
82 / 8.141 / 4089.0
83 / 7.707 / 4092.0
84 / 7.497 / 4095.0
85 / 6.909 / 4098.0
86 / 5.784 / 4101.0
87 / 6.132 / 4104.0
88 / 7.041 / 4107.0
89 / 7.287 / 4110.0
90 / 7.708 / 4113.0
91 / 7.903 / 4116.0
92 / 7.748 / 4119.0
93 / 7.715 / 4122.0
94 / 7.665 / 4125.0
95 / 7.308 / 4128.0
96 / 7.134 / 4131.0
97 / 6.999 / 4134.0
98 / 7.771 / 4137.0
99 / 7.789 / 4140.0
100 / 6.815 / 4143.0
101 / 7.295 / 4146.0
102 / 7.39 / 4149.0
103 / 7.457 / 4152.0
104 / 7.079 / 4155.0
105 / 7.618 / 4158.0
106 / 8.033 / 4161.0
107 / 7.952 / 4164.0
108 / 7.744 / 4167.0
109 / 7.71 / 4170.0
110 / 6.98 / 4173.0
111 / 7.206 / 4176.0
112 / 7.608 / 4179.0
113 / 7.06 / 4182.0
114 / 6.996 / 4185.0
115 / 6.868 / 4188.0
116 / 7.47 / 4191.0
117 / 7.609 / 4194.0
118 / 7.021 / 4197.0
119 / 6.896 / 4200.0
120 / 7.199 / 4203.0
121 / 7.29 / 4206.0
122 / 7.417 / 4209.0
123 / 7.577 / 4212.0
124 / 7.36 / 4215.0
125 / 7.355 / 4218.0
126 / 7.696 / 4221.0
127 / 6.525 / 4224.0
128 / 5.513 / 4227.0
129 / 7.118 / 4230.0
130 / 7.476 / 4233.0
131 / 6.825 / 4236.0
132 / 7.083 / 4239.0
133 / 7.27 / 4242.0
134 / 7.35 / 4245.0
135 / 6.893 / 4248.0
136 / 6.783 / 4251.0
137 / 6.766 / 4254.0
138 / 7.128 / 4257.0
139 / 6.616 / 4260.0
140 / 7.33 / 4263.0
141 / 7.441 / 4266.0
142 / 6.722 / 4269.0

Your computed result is 1.56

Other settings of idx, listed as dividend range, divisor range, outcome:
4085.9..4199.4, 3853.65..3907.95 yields 1.63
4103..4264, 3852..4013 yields 1.59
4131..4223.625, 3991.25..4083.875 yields 1.12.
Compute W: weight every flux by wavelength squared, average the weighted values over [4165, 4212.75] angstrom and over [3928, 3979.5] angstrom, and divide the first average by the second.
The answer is 2.05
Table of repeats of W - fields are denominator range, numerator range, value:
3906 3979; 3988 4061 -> 1.67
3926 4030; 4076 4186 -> 1.45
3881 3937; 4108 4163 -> 1.81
